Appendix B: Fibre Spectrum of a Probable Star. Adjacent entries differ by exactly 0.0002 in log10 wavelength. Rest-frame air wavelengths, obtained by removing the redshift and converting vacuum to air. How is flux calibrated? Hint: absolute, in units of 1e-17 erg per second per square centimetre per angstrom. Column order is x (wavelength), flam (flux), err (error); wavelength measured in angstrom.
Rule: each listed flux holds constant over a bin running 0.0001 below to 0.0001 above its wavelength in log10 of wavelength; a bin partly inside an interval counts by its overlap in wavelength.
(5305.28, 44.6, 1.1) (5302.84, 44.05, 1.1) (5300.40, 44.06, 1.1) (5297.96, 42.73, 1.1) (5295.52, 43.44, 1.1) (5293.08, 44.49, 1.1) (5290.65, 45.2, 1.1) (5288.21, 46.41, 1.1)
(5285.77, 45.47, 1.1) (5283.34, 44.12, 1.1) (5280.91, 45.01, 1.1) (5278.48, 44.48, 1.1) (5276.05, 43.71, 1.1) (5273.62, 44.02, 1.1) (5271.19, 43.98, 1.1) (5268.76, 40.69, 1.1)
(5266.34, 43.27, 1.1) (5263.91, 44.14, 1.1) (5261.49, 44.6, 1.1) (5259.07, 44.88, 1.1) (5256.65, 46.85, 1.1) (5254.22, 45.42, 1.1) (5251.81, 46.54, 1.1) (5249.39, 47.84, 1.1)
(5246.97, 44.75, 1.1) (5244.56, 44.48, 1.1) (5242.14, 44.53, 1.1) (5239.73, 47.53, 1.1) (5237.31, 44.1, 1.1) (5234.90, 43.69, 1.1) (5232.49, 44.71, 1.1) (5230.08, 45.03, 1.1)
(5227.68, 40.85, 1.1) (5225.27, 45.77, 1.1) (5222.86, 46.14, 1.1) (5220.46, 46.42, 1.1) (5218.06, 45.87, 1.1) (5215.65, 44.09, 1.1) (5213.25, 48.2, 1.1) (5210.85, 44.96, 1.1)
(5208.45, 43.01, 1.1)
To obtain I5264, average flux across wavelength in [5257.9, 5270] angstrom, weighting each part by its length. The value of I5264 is 43.5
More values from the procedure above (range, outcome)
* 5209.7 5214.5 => 46.6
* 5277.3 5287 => 44.8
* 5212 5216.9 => 46.1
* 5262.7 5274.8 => 43.2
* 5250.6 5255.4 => 46.1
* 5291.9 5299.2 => 43.5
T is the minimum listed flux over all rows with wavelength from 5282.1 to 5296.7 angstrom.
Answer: 43.44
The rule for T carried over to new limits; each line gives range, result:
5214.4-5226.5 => 44.09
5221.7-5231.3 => 40.85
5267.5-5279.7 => 40.69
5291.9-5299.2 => 42.73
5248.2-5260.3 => 44.88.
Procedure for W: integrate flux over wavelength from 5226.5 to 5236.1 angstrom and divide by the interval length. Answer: 43.6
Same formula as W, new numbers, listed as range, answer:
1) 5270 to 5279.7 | 44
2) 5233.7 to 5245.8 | 44.9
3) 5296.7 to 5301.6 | 43.4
